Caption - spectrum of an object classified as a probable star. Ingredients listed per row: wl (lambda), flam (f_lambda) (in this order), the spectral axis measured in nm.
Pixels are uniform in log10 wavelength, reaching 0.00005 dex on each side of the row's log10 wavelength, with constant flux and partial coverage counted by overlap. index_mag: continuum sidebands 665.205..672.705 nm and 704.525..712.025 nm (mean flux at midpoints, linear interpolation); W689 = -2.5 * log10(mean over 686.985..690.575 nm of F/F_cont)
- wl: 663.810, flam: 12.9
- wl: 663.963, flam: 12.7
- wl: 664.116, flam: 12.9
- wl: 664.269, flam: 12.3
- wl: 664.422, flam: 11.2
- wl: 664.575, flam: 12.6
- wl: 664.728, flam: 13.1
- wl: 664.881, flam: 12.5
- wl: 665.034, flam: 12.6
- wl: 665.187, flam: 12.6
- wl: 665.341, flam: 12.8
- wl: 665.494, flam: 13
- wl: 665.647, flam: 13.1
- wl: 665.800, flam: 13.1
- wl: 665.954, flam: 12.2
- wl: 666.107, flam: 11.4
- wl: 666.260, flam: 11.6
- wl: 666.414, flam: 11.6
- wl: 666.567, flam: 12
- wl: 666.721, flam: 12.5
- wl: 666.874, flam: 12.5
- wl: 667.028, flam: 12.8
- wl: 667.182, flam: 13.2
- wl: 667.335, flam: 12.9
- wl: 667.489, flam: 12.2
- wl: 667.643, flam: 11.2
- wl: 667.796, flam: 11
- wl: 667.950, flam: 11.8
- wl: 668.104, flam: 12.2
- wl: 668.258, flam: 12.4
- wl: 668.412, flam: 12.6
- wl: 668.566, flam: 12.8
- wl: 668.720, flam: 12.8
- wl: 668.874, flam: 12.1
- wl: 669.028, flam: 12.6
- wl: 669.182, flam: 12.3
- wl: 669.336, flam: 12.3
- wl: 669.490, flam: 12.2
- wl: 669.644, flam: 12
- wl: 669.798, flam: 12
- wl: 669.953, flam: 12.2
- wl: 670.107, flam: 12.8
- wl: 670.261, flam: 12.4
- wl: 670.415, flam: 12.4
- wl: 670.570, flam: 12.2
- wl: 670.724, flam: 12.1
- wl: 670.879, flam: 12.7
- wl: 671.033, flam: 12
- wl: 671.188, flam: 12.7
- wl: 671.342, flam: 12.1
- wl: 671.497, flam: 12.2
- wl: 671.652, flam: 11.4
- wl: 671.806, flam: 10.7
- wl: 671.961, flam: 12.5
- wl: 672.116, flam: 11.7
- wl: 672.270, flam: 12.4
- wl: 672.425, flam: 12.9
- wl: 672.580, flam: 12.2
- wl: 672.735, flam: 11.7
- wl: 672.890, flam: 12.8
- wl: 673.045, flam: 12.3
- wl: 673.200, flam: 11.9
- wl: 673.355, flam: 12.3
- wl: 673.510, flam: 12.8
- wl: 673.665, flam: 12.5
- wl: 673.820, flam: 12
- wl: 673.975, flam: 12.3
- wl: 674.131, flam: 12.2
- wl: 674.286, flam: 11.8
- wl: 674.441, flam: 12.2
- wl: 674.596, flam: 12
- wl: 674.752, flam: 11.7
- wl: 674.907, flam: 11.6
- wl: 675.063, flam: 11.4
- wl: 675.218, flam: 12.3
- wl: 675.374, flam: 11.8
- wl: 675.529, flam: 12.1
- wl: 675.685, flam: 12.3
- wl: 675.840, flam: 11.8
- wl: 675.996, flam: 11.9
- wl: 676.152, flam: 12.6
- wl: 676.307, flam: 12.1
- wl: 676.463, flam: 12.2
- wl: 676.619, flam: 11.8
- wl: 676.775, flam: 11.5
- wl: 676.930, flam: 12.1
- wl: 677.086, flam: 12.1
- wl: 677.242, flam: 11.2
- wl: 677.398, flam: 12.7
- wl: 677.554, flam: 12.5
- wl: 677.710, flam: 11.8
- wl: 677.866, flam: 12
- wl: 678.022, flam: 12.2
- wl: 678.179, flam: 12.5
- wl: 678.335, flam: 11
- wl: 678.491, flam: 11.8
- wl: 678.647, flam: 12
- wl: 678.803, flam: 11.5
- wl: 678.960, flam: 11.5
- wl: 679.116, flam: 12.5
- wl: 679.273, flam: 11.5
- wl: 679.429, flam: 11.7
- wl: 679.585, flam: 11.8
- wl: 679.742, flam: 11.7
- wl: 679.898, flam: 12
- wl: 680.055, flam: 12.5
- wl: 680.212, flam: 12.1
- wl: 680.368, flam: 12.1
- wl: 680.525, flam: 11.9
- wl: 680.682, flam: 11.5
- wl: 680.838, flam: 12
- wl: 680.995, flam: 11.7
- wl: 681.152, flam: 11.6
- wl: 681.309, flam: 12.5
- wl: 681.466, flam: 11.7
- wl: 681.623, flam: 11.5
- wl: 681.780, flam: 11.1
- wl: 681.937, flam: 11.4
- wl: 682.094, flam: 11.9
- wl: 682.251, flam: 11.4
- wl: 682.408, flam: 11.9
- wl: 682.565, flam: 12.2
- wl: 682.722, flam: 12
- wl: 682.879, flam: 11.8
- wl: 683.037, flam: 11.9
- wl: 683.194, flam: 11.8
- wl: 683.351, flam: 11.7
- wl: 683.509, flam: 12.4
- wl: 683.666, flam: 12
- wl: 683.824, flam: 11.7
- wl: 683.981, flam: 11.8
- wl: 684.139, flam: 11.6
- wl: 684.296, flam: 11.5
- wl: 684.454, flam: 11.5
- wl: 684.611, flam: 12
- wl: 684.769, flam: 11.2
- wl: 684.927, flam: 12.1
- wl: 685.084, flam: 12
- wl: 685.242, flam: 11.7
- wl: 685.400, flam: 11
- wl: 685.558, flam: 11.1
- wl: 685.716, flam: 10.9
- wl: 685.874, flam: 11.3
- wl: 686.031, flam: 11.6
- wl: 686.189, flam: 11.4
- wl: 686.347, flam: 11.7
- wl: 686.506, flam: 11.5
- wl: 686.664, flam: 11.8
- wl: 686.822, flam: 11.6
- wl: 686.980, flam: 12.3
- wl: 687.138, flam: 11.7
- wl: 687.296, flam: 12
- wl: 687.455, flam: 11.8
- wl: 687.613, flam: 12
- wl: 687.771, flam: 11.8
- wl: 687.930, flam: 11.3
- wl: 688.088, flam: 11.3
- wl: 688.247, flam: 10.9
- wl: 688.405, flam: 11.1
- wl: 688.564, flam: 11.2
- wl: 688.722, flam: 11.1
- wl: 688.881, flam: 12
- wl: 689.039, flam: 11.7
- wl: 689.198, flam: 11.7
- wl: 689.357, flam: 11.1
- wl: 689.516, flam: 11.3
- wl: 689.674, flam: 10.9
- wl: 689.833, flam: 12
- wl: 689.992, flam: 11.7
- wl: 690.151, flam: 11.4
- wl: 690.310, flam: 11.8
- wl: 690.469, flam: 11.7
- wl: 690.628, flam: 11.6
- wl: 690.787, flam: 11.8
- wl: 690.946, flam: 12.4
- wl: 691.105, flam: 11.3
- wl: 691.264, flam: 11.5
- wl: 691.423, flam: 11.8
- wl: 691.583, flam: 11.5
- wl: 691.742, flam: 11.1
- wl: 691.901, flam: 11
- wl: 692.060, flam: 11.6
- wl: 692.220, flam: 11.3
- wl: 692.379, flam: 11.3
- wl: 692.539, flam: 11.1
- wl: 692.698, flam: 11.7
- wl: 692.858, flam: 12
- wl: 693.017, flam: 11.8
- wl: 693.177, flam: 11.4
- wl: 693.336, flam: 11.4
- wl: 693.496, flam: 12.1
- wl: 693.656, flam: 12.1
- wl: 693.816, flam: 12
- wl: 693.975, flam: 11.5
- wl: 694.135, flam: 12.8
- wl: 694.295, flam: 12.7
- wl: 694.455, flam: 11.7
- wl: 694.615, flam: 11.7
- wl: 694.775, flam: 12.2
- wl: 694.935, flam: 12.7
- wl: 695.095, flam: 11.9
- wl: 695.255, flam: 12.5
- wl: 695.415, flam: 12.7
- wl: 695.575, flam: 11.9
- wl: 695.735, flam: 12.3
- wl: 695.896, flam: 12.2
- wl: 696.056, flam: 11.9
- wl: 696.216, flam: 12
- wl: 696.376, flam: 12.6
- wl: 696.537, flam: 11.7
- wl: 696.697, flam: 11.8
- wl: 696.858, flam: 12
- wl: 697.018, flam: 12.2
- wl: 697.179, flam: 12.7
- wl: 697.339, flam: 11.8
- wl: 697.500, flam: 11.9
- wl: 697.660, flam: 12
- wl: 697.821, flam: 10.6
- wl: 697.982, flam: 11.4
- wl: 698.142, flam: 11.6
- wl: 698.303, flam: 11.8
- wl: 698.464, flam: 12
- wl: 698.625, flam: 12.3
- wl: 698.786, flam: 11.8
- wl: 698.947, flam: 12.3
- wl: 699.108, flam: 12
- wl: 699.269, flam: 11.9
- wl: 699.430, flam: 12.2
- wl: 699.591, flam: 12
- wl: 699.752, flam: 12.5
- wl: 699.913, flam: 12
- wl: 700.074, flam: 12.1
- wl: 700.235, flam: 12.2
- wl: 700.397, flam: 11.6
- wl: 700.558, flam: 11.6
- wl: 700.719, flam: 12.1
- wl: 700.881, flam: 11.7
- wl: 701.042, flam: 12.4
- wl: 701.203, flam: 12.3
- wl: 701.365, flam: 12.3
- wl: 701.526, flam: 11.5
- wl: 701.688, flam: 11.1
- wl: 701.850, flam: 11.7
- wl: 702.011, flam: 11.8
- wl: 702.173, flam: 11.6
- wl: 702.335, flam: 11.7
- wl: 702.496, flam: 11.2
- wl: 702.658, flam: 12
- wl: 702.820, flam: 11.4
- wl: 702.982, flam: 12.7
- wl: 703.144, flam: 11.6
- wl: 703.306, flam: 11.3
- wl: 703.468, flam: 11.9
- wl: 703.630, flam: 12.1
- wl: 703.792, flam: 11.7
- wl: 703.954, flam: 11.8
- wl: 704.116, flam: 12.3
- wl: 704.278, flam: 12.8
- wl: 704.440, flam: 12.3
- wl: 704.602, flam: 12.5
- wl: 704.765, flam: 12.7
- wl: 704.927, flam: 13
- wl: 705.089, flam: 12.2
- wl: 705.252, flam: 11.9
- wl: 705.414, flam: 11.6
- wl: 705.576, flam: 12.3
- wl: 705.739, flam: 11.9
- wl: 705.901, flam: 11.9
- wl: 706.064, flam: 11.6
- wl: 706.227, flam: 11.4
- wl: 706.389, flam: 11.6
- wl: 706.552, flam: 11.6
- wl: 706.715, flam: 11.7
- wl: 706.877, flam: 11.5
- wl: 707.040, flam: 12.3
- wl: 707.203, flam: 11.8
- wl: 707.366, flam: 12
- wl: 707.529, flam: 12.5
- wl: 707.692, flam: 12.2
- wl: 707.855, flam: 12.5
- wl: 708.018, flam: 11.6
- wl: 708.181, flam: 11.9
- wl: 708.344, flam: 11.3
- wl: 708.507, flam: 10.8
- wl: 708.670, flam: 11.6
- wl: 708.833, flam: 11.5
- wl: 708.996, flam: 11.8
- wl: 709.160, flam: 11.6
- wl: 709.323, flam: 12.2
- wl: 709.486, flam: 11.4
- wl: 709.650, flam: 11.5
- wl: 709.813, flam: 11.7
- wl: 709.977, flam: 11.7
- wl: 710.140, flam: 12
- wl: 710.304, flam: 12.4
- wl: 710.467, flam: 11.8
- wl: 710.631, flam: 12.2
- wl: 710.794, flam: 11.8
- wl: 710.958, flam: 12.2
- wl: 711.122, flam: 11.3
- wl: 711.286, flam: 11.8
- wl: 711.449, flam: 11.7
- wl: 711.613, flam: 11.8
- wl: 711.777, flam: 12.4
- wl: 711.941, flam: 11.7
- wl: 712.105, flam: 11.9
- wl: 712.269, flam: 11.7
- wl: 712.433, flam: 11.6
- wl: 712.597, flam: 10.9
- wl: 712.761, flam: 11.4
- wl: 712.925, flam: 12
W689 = 0.05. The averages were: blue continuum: 12.3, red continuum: 11.9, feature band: 11.5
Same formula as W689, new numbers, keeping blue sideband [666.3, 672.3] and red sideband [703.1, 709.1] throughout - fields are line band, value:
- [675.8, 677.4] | 0.016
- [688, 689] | 0.071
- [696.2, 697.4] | -0.011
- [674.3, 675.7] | 0.023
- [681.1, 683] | 0.033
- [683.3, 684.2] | 0.021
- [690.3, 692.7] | 0.048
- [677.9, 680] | 0.027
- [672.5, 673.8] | -0.010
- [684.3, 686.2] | 0.055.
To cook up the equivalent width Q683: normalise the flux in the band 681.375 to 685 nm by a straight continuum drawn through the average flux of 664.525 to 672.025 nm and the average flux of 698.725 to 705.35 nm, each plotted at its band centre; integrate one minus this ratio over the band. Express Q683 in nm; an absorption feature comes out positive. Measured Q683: 0.13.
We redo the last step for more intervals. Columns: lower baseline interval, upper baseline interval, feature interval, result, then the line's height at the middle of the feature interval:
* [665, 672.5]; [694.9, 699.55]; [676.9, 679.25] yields 0.05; 12.2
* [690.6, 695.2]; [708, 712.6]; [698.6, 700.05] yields -0.04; 11.8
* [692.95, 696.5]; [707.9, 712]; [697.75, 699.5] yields 0.03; 12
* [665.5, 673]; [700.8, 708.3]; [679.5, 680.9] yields 0.02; 12.2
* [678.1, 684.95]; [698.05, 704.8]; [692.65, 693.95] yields 0.01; 11.9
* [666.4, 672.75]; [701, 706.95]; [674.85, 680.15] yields 0.09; 12.2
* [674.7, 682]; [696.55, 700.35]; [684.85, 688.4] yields 0.10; 11.9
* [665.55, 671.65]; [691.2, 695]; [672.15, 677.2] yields 0.02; 12.1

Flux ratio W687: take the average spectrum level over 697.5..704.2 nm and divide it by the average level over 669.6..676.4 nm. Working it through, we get 0.98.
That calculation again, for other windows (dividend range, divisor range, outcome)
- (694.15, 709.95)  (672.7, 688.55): 1.01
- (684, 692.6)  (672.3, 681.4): 0.96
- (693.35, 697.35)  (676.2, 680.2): 1.02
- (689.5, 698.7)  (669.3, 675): 0.97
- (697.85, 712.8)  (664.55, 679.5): 0.98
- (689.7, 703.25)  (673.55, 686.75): 1.00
